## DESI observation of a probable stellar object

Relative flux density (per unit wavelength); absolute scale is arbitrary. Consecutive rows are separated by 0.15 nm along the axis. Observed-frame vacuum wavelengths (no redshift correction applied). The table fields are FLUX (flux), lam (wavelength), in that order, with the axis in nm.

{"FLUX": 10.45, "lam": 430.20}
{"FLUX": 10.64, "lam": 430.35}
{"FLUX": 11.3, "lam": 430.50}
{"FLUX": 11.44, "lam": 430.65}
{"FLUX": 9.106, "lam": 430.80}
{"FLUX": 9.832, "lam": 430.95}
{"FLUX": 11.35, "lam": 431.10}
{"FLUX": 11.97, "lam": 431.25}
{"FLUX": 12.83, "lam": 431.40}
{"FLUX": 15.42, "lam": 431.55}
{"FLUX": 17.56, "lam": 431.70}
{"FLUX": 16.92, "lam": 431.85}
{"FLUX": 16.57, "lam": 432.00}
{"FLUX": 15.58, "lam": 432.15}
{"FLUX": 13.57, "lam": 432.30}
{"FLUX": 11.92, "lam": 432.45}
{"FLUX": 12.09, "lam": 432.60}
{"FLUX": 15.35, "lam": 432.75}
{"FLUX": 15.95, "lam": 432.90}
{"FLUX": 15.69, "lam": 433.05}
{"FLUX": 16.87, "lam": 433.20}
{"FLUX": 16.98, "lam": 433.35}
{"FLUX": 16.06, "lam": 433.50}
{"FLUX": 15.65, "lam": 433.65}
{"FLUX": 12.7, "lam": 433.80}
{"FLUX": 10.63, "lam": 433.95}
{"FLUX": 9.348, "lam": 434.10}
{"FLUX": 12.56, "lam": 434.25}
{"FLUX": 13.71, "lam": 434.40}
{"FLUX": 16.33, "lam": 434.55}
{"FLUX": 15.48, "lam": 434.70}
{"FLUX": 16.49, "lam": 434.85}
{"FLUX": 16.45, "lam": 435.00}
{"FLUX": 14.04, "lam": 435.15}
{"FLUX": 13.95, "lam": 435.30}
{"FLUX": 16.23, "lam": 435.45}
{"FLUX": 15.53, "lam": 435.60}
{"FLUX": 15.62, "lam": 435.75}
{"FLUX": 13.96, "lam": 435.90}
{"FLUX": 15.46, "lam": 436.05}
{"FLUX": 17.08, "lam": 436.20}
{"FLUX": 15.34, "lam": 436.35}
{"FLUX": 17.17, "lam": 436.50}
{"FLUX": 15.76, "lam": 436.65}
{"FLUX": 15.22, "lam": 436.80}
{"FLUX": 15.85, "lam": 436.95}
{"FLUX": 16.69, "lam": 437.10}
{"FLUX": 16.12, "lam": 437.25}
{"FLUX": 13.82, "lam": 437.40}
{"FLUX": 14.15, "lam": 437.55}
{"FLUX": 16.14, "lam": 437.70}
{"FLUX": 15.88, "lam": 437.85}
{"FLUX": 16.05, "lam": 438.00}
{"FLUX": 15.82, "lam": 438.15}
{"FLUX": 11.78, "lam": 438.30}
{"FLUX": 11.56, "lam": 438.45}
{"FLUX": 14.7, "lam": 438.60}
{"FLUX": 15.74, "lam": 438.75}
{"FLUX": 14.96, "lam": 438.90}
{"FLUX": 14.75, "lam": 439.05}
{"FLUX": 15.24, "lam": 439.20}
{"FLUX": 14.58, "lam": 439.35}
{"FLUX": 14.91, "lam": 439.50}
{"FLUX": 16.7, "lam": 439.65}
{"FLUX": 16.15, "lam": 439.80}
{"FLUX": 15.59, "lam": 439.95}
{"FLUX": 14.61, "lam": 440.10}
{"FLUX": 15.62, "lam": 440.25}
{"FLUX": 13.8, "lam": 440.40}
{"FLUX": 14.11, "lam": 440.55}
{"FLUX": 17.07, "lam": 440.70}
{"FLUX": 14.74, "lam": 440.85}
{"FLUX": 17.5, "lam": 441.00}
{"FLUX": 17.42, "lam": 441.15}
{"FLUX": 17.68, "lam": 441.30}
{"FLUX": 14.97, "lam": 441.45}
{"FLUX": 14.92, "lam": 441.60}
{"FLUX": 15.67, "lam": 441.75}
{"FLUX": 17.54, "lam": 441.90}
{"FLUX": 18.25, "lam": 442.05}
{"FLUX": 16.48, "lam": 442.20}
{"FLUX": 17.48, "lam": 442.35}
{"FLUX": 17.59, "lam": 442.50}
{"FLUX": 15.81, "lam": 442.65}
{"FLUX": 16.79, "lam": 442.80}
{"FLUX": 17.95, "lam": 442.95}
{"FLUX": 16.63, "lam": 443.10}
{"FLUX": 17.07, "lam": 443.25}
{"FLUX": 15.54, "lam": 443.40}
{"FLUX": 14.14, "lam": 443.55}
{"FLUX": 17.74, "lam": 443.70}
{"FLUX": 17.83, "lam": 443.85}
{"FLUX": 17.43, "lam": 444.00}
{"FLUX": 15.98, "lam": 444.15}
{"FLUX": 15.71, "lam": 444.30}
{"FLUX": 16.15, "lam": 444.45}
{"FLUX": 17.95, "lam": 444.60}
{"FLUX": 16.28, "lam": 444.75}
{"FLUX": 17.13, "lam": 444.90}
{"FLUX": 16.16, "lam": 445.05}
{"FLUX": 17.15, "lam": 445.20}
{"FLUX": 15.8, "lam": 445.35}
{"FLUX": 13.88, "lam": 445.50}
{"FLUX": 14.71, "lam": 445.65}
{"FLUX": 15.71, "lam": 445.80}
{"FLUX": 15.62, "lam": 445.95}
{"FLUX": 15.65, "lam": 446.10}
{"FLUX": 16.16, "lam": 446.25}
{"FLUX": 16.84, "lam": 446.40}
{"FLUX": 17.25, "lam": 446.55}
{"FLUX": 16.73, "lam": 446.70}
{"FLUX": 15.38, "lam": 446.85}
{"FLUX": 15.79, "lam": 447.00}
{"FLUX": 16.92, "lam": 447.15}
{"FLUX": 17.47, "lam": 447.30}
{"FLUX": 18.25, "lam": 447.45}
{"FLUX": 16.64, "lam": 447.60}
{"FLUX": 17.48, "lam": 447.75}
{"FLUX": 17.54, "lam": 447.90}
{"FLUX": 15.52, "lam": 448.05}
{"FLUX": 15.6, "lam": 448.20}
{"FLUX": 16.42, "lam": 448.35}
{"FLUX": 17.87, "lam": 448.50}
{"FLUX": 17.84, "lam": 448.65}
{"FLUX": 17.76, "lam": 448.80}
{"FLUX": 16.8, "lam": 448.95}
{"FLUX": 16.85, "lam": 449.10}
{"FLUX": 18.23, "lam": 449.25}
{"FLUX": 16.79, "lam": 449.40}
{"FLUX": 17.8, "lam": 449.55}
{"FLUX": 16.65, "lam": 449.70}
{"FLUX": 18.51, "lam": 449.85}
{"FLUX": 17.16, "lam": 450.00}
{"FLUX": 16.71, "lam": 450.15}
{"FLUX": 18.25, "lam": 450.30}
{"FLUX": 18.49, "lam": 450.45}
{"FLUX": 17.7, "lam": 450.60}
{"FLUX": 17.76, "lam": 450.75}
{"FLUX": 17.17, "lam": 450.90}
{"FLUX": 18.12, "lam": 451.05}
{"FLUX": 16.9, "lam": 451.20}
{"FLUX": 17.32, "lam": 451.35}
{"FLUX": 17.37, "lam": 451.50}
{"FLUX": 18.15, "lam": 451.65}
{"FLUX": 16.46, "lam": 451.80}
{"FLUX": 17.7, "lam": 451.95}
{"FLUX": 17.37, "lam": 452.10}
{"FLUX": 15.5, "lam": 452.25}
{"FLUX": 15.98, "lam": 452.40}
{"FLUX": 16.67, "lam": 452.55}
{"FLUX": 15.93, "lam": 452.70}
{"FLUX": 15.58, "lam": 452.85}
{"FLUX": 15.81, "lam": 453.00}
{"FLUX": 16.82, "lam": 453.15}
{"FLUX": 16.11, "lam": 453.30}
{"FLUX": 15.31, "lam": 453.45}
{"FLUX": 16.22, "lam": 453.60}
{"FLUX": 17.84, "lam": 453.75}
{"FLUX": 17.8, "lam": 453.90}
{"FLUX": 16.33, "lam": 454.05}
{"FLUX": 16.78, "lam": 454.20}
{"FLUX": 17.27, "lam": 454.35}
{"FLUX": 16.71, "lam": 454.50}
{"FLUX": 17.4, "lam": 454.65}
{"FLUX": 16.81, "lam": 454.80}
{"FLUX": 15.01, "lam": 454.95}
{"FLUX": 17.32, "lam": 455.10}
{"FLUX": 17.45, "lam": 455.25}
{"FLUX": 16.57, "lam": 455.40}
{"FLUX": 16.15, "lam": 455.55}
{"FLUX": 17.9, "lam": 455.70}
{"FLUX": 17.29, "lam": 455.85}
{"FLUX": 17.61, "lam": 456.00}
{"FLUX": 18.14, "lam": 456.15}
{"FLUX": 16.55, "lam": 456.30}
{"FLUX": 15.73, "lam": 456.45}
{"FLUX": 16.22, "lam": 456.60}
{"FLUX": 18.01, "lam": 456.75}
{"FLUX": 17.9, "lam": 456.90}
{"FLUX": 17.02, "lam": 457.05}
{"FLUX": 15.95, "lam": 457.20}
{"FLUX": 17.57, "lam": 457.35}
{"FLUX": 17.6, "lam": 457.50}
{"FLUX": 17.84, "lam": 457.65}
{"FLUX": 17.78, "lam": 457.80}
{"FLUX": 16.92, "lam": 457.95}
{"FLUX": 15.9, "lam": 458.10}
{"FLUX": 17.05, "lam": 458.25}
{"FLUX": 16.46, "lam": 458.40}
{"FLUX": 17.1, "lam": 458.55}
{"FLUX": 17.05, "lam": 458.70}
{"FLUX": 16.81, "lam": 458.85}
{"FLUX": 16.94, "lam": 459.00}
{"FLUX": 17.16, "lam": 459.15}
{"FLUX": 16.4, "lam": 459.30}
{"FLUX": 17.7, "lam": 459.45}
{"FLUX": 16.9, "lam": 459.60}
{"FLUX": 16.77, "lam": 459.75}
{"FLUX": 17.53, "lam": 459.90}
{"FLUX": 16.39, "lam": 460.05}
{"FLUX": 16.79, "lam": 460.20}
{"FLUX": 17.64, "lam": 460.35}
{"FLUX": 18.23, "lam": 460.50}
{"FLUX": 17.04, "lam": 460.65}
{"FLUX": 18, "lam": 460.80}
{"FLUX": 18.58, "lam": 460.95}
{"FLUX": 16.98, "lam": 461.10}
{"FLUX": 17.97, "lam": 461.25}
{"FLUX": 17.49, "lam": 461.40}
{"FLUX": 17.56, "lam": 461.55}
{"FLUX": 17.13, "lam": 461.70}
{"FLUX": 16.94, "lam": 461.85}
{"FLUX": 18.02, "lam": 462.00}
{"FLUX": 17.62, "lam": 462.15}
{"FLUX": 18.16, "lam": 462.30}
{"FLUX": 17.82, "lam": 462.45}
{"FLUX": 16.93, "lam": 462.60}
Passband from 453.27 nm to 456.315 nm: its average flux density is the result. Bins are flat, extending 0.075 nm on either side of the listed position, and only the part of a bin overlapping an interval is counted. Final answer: 16.9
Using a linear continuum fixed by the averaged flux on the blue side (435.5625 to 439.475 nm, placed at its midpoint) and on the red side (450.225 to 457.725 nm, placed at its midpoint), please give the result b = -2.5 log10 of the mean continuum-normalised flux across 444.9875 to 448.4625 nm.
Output -0.01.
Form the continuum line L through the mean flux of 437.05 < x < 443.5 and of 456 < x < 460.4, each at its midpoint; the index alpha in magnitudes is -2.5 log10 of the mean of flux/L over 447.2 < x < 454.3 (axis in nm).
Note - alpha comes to -0.036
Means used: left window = 15.7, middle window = 17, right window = 17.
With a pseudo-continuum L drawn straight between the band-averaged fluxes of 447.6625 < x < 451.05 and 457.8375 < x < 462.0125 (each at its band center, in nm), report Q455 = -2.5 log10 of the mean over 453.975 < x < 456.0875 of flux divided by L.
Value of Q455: 0.02 mag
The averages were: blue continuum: 17.3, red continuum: 17.2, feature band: 16.9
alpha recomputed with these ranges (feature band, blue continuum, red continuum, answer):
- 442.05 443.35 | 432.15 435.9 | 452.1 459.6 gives -0.105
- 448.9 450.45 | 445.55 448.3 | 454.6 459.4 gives -0.057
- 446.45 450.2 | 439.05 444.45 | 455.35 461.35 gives -0.030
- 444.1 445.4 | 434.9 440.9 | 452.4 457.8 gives -0.042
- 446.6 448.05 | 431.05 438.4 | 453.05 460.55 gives -0.051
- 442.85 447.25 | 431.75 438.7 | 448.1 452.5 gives 0.008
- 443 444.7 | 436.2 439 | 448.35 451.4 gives -0.013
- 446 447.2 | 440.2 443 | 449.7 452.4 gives 0.039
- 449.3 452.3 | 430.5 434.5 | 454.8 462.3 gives -0.083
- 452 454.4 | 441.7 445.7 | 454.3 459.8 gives 0.027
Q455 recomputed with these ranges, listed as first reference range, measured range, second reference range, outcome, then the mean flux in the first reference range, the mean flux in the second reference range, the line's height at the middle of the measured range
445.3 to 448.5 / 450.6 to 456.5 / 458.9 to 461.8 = 0.00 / 16.3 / 17.3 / 16.8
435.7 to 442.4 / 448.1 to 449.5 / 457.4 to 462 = -0.05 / 15.6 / 17.2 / 16.4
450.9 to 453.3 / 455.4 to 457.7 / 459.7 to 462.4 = 0.00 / 16.8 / 17.5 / 17.1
